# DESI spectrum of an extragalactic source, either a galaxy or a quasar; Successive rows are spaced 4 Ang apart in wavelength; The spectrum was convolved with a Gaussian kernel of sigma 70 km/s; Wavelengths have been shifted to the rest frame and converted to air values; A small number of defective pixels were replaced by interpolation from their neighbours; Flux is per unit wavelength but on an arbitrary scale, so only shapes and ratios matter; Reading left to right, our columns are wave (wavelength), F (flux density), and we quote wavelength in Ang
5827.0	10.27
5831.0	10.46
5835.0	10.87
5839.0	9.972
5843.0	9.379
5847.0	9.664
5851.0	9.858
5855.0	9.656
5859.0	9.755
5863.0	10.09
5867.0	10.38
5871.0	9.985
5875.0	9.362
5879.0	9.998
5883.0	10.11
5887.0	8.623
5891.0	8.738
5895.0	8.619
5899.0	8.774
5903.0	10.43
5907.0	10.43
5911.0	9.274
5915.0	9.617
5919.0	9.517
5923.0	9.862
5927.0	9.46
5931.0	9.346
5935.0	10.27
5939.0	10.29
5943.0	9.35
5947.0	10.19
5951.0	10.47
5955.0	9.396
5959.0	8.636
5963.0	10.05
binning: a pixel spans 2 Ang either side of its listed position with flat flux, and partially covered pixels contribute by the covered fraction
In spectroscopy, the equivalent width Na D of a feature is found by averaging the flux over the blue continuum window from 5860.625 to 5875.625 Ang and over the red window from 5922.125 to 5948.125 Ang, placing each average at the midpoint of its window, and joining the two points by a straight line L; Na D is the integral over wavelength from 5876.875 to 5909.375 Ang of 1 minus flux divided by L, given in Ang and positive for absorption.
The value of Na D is 1.5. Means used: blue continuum 10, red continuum 9.81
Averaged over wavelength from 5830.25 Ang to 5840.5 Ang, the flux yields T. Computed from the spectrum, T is 10.5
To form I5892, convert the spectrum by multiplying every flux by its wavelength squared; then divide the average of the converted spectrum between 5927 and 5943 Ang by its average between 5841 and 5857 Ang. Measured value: 1.0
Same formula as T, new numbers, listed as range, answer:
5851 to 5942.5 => 9.66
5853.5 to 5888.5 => 9.79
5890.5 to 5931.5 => 9.49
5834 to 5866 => 9.89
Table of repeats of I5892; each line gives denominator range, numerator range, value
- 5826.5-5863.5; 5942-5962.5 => 1.00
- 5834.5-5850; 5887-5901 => 0.90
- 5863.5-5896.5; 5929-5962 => 1.05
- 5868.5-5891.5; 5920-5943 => 1.04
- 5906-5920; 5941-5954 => 1.04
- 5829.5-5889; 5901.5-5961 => 1.01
